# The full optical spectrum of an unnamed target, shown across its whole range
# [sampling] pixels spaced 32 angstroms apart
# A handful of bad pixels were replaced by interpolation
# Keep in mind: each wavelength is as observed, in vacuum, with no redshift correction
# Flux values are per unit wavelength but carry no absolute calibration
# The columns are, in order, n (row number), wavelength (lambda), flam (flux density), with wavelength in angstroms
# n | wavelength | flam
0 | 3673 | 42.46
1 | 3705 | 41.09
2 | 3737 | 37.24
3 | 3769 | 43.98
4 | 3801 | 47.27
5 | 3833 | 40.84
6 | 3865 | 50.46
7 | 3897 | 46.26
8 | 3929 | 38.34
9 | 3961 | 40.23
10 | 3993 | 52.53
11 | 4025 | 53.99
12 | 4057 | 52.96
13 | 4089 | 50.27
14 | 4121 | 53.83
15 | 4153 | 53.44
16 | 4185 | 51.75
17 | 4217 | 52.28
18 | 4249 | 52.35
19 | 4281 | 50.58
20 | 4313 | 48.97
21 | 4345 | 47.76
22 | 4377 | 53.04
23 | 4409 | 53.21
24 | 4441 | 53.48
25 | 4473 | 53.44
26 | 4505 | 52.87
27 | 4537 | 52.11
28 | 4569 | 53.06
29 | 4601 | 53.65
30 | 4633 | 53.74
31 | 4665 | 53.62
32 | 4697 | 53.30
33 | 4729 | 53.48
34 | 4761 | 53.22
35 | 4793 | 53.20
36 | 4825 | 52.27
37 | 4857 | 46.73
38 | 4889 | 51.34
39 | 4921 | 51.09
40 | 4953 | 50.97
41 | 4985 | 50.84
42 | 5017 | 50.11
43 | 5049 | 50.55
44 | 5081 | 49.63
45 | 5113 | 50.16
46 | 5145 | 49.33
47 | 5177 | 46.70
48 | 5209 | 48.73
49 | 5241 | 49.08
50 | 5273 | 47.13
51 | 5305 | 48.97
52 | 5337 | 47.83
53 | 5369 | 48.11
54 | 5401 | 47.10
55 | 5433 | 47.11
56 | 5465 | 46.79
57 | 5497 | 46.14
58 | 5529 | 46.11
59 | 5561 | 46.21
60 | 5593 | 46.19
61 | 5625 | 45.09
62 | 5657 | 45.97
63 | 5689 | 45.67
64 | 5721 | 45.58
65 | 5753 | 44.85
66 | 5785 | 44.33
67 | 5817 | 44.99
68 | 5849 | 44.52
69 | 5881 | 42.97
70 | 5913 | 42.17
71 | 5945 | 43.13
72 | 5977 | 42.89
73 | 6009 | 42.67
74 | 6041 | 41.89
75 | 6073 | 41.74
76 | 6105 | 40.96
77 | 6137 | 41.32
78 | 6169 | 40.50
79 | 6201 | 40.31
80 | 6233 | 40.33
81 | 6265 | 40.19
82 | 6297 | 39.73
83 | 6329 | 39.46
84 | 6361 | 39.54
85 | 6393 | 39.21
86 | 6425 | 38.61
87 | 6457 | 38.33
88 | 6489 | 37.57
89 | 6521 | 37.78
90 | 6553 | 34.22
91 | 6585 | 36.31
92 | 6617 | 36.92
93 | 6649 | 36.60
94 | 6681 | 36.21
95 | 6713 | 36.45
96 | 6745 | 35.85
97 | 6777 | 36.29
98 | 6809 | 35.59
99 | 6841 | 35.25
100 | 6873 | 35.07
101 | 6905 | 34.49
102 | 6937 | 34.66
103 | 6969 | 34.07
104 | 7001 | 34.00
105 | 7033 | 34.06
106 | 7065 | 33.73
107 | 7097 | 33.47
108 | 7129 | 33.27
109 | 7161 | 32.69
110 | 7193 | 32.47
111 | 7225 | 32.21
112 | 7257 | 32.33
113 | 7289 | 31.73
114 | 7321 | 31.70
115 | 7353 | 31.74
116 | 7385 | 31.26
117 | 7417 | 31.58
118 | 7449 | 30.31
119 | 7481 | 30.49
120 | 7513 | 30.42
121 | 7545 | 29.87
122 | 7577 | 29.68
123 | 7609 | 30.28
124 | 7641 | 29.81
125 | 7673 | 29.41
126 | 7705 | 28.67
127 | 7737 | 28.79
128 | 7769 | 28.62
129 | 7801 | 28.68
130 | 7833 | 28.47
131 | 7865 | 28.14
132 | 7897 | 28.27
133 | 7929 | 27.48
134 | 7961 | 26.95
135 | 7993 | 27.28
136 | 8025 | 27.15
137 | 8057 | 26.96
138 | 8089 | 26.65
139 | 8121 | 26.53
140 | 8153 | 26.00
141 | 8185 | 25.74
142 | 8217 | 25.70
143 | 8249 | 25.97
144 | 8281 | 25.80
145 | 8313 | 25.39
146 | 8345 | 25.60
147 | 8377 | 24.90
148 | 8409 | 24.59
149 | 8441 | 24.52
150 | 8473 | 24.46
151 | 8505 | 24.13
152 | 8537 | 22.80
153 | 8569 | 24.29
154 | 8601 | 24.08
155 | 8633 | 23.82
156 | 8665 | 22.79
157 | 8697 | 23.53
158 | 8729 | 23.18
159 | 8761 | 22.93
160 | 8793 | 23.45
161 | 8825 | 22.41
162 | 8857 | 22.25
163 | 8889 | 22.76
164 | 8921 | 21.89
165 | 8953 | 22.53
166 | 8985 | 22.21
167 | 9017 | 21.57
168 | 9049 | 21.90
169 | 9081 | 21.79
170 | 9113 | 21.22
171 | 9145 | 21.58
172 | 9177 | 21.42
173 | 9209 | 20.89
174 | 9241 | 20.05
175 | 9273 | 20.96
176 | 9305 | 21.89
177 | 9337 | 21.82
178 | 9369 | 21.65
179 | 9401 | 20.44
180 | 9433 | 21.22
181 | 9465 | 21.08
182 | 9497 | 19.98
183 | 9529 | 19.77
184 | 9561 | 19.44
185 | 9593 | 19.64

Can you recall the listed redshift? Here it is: 0.00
